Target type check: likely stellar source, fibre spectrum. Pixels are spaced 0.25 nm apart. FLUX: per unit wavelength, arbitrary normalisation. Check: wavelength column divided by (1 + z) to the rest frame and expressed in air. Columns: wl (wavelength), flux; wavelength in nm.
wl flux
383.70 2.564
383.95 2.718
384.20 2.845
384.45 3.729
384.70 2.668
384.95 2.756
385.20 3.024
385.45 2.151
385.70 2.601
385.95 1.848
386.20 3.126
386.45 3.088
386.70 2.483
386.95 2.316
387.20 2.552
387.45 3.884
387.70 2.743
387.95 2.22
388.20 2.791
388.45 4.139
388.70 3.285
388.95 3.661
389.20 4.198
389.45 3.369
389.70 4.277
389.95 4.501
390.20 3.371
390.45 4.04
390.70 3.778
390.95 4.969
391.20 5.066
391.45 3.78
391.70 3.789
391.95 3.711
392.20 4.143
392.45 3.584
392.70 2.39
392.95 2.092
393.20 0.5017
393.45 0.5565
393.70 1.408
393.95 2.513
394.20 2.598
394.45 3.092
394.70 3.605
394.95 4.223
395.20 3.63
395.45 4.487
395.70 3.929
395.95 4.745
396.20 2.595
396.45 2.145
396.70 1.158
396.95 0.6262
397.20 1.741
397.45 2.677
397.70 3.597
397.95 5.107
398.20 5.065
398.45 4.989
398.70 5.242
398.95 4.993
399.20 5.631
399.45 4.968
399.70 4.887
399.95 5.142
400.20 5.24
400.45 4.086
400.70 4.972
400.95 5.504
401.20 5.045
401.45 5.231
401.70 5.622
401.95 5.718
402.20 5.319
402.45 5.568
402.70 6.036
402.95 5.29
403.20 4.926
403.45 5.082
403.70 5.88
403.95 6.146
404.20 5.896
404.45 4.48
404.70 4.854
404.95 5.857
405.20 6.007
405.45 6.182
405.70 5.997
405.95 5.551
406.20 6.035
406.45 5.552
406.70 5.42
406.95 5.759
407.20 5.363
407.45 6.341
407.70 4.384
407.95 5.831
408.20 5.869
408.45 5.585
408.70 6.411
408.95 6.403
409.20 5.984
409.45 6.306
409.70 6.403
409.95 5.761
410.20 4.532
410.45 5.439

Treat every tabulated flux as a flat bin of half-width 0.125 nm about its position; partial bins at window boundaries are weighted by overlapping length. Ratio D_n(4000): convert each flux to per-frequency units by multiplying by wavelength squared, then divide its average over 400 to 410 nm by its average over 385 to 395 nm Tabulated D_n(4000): 1.9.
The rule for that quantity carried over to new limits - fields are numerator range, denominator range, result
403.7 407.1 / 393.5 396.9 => 2.01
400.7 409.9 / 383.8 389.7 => 2.08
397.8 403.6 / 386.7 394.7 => 1.71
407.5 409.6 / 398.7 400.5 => 1.22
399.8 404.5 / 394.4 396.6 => 1.54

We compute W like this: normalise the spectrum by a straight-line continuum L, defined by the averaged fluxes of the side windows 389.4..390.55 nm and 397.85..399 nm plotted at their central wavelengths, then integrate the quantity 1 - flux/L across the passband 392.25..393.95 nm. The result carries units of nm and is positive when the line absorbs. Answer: 0.95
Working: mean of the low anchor 3.94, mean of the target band 1.92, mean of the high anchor 5.08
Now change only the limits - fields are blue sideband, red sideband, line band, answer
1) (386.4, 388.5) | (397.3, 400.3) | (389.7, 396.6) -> 0.81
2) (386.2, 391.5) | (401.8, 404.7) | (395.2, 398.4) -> 0.96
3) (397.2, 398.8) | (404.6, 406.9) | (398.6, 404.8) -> -0.44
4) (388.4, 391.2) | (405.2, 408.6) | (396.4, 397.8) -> 0.82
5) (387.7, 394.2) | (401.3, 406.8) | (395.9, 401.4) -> 0.67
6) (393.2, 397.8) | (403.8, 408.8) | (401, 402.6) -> -0.36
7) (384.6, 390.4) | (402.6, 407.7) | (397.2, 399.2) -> 0.09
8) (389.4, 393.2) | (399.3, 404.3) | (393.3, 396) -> 0.74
